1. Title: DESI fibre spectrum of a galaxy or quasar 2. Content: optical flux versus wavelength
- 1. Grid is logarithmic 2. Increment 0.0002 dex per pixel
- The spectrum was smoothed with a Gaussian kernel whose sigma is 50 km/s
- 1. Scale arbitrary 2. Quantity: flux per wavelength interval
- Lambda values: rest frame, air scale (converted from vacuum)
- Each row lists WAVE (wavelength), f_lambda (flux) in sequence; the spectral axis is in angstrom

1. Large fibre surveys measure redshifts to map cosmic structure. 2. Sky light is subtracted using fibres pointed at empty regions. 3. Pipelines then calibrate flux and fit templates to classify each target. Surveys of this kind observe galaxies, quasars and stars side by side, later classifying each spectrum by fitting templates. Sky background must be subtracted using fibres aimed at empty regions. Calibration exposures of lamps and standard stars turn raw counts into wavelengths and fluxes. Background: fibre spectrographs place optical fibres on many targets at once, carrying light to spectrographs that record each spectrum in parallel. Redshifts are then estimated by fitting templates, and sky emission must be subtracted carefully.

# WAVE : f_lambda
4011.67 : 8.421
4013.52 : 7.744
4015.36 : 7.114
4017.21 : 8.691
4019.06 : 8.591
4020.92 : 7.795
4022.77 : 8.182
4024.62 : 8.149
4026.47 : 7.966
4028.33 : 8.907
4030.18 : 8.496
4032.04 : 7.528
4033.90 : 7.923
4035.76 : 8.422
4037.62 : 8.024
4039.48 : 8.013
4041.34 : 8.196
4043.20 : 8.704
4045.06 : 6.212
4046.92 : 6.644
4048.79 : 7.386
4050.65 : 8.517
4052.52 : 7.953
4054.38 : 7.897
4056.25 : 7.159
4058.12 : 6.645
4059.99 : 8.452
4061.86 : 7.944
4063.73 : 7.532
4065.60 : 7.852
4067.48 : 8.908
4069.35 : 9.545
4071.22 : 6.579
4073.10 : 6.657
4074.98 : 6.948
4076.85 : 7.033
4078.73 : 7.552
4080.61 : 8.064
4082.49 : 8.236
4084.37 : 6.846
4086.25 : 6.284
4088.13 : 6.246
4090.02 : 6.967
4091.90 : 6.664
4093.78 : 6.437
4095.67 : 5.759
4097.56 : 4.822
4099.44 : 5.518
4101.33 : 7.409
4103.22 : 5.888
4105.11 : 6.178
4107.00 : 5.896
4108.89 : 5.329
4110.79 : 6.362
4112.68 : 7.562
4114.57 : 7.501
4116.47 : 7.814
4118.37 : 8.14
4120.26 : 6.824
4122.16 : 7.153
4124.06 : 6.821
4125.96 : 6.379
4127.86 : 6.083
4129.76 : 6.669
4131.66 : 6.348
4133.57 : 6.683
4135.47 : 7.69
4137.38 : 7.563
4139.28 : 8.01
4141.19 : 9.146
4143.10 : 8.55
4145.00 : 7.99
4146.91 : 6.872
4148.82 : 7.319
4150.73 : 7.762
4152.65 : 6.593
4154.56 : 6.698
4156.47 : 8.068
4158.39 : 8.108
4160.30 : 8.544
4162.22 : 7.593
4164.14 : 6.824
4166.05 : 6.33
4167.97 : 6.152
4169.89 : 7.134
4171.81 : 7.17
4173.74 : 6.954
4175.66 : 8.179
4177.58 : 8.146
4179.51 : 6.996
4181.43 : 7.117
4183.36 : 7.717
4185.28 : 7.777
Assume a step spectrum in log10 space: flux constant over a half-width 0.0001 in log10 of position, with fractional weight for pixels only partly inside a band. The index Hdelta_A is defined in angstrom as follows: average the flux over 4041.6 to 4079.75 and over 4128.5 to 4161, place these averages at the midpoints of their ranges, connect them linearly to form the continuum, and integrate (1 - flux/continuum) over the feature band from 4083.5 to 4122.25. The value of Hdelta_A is 5.3 angstrom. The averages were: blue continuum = 7.62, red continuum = 7.54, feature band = 6.54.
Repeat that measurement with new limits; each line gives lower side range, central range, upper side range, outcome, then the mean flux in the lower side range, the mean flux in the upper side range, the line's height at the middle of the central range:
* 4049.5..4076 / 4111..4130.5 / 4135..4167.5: 1.5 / 7.75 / 7.6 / 7.65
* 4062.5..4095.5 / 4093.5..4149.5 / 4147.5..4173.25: 2.8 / 7.28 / 7.24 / 7.26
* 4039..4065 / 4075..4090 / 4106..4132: 0.2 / 7.66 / 6.79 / 7.26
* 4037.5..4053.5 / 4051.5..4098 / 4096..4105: -3.4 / 7.73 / 5.93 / 6.77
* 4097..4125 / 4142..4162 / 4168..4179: -1.5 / 6.64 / 7.37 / 7.12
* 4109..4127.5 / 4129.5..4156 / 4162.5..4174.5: -2.0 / 7.05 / 6.8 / 6.93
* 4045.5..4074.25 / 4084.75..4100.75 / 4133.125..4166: 3.2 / 7.68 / 7.63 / 7.66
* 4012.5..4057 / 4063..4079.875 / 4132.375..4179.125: 0.4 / 7.93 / 7.49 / 7.8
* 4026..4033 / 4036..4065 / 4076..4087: 0.6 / 8.23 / 7.36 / 7.88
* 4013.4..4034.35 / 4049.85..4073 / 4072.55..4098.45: -1.9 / 8.11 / 6.75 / 7.28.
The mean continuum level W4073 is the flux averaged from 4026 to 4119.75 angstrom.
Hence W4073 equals 7.3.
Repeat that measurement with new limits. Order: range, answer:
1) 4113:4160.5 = 7.4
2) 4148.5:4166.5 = 7.42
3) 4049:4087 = 7.63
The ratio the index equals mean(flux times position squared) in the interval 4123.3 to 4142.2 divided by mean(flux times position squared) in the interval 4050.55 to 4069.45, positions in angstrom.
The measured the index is 0.9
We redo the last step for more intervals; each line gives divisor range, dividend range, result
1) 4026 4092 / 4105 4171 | 0.98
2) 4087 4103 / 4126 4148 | 1.21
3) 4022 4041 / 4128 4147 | 0.97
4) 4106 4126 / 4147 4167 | 1.09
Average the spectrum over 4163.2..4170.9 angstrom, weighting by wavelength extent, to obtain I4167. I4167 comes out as 6.62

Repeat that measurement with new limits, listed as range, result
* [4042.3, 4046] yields 7.46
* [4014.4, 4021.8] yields 8.05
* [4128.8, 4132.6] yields 6.51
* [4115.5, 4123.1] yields 7.48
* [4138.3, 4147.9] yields 8.12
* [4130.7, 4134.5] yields 6.51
